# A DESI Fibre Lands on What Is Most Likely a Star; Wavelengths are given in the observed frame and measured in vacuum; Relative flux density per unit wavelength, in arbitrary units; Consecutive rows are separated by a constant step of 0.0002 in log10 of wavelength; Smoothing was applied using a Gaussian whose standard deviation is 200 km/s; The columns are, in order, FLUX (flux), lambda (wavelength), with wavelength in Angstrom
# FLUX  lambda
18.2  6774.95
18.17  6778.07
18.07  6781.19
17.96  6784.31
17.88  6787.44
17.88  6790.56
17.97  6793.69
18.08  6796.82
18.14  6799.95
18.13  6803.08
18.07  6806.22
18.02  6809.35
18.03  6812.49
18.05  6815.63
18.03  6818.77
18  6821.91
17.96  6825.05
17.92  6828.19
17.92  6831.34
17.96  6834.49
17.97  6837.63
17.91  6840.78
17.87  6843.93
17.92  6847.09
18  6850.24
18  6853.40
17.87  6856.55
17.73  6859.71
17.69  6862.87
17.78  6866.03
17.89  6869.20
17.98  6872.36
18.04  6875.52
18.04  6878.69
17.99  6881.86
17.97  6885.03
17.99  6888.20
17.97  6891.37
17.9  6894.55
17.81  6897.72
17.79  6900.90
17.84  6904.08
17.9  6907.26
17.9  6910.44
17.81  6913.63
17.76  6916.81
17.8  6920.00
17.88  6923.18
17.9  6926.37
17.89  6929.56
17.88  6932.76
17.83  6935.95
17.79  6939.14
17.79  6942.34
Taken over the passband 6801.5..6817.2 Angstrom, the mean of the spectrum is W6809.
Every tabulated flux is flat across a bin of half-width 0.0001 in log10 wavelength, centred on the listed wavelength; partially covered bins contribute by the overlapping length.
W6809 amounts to 18.1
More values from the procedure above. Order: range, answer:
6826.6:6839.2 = 17.9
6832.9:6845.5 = 17.9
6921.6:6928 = 17.9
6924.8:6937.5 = 17.9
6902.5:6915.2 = 17.9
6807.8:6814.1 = 18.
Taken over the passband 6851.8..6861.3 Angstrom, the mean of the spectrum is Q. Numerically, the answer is 17.9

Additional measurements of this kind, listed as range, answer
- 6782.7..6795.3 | 17.9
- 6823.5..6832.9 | 17.9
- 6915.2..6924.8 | 17.8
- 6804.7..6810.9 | 18.1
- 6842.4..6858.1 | 17.9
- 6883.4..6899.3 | 17.9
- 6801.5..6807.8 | 18.1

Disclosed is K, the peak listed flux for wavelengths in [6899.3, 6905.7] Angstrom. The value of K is 17.84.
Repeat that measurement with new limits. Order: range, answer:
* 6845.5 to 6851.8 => 18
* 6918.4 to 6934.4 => 17.9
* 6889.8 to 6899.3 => 17.97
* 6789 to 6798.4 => 18.08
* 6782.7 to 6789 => 17.96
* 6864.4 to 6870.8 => 17.89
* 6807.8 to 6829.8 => 18.05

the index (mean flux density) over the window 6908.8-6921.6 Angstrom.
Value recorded 17.8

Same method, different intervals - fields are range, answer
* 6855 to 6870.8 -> 17.8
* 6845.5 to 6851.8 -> 17.9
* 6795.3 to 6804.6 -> 18.1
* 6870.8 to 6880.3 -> 18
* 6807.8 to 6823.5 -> 18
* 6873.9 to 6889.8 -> 18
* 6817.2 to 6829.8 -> 18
